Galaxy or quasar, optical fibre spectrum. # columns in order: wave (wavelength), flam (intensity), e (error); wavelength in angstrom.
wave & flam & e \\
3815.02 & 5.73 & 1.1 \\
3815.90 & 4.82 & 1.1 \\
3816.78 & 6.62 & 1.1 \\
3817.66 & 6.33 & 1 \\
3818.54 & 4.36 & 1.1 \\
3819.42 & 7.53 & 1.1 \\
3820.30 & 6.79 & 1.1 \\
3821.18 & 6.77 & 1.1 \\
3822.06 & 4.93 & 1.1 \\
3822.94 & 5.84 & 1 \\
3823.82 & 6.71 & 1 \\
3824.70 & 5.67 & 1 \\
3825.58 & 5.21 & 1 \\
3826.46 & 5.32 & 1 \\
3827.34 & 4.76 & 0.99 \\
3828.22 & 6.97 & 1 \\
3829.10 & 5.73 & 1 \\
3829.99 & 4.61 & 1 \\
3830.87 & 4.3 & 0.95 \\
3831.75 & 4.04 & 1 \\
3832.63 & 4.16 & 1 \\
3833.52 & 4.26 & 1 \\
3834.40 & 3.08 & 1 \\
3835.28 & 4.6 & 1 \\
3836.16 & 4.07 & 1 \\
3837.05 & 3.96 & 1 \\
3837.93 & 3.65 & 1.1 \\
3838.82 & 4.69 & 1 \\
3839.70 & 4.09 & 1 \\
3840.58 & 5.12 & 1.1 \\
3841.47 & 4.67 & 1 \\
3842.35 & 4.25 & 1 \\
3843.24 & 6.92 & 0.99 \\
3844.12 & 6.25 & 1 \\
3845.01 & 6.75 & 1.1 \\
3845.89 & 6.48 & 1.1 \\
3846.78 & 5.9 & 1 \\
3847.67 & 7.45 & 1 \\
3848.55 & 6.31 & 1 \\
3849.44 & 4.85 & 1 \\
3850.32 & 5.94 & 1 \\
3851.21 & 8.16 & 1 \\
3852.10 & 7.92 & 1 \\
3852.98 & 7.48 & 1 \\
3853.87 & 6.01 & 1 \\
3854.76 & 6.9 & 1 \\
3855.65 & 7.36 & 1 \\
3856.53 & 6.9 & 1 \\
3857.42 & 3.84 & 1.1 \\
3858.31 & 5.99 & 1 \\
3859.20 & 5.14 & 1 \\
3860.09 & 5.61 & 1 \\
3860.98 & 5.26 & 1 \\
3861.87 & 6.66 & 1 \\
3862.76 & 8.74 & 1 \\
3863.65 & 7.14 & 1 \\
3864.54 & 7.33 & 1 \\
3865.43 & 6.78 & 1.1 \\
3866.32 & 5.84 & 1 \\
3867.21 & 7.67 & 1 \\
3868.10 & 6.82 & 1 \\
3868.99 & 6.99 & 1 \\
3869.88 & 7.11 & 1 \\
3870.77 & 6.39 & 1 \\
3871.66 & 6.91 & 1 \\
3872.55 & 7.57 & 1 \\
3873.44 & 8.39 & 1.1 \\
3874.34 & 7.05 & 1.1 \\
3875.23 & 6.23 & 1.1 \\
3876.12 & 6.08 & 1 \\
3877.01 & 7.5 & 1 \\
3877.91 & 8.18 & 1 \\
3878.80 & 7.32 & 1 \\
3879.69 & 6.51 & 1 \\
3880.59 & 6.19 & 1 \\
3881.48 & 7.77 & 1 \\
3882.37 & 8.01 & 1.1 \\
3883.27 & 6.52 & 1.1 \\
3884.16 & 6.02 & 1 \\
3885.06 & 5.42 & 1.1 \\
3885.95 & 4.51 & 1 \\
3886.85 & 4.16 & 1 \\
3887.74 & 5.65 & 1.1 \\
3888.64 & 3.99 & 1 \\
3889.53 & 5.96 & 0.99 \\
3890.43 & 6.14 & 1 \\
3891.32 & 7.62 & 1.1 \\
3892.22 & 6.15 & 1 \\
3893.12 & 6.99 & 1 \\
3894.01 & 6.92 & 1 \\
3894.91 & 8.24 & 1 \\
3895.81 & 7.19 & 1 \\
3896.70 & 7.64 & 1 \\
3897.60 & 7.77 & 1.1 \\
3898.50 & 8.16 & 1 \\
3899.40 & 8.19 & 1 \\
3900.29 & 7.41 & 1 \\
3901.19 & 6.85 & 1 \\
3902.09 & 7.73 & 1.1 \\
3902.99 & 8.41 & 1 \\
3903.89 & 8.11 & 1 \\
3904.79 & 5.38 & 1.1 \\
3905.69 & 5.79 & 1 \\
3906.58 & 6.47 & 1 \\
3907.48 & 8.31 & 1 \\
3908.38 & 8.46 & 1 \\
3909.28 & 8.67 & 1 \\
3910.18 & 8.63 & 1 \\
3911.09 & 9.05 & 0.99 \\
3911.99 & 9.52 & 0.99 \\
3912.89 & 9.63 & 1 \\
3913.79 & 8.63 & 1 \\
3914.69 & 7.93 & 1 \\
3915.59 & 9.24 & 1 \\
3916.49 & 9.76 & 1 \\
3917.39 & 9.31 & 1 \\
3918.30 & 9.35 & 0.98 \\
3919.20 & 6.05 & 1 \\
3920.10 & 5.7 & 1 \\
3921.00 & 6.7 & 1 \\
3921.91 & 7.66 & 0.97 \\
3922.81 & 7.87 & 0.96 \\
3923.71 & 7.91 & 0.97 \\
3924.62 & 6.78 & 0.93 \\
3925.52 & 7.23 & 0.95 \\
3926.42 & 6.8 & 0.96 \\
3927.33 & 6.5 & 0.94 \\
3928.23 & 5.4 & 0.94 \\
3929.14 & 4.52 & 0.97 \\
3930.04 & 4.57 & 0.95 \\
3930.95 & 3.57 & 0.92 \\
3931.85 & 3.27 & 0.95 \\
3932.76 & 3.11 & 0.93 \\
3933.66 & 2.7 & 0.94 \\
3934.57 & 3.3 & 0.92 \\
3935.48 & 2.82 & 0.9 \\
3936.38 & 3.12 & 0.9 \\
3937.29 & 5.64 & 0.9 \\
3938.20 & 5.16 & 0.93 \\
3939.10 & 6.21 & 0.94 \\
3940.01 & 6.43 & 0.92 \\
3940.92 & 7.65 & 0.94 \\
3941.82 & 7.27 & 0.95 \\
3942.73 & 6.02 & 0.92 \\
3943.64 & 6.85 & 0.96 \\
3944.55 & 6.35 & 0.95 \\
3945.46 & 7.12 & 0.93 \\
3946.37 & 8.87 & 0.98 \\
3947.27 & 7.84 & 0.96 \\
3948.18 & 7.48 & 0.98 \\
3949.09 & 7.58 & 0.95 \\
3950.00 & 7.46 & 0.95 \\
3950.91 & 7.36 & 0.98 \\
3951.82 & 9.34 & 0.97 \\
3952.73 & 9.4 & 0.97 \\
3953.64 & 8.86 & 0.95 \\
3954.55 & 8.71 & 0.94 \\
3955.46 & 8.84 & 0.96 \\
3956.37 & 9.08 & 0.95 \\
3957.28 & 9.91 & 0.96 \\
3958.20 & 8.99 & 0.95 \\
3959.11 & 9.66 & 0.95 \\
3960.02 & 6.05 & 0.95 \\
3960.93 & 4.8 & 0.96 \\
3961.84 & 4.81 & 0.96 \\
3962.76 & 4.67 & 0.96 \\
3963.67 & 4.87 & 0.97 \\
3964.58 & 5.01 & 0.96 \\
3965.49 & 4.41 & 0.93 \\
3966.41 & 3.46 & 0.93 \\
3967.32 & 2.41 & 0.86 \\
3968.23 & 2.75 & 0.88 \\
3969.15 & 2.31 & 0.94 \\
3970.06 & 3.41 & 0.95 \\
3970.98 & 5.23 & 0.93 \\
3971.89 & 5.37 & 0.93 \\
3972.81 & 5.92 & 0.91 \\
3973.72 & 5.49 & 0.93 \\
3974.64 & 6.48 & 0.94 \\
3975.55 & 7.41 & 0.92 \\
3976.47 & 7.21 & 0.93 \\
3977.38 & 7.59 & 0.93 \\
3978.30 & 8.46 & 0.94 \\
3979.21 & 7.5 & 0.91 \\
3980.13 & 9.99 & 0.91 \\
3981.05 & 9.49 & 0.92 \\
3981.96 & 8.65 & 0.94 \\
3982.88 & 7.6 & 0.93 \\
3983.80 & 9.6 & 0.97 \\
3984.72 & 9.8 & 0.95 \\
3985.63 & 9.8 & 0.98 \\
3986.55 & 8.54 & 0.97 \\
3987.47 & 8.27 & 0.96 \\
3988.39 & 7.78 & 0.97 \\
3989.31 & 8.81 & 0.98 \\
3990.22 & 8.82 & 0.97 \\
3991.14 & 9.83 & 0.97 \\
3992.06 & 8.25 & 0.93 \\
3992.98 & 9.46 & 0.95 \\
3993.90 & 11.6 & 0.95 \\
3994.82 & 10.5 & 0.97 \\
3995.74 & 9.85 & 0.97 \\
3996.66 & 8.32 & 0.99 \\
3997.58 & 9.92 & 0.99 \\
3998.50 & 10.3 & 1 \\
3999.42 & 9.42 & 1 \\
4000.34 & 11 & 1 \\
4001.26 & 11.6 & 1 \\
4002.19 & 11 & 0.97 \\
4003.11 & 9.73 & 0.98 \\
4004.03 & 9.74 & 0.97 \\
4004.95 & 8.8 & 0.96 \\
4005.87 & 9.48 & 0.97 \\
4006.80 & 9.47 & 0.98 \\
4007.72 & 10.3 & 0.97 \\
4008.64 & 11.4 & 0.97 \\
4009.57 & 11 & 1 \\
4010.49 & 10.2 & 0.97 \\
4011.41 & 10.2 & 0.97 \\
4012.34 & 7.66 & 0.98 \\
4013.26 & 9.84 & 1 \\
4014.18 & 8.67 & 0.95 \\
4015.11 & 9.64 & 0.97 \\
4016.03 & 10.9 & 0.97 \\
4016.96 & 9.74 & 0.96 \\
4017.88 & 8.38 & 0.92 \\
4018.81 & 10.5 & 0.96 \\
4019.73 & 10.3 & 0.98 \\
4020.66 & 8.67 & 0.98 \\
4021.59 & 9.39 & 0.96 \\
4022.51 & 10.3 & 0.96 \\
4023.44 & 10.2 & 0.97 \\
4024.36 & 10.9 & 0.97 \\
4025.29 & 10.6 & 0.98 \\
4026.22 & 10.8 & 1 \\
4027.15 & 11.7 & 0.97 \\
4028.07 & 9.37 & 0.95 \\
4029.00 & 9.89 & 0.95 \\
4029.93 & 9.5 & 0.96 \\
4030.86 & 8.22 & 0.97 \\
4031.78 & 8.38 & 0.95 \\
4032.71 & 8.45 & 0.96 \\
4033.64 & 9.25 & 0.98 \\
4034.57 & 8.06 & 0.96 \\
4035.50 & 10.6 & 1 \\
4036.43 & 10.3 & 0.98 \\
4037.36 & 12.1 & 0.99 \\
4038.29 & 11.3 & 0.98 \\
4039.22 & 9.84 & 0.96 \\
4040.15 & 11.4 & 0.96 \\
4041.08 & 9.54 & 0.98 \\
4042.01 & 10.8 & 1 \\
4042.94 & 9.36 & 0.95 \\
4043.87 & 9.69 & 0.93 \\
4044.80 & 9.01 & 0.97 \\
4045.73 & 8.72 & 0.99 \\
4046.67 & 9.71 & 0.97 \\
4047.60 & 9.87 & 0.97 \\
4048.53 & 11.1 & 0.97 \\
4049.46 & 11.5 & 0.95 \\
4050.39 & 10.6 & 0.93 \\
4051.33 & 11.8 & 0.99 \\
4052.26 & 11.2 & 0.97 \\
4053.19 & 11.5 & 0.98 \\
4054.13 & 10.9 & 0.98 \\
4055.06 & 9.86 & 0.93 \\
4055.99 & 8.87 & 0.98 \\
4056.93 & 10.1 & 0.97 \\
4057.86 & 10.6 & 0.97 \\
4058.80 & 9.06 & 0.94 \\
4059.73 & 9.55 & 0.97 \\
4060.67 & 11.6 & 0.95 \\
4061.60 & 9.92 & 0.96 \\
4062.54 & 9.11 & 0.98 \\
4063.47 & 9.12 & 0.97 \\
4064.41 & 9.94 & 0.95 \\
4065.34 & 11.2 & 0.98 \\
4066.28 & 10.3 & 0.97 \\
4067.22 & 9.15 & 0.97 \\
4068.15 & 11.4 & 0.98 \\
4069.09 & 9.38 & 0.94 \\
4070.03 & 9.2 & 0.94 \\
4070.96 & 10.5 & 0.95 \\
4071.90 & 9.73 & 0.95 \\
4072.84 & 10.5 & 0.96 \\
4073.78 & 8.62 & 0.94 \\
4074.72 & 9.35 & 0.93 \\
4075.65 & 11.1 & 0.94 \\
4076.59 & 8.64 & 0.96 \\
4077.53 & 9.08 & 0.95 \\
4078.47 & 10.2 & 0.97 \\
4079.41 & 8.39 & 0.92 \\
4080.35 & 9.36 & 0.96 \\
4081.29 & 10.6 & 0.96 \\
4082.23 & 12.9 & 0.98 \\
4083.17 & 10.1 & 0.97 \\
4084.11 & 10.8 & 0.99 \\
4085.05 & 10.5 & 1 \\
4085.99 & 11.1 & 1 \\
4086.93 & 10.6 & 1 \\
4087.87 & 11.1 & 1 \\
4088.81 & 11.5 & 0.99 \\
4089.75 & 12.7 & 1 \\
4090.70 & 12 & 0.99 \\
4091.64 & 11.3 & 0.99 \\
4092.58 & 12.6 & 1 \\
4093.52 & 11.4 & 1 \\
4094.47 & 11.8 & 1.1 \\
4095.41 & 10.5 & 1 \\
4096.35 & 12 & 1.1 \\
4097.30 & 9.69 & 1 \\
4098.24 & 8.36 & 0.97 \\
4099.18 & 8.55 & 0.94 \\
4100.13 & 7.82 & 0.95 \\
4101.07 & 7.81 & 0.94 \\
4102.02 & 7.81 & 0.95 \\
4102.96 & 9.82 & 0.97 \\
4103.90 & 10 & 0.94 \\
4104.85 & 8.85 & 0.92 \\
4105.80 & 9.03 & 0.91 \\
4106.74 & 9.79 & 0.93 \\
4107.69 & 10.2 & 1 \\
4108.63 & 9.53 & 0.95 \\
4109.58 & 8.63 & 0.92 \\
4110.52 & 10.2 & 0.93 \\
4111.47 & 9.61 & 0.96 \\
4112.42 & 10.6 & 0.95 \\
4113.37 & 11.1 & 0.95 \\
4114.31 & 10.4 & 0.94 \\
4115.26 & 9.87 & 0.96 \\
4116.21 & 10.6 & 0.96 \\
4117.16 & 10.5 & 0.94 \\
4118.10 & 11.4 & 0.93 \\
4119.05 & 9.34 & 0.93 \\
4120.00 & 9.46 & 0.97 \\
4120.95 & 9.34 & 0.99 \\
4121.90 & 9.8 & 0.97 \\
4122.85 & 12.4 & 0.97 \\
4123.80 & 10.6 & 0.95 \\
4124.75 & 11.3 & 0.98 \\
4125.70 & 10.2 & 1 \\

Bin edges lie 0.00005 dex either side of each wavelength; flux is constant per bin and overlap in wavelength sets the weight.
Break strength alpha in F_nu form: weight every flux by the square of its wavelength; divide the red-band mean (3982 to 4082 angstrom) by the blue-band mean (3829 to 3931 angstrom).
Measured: 1.6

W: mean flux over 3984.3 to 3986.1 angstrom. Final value 9.82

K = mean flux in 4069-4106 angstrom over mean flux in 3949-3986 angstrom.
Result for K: 1.5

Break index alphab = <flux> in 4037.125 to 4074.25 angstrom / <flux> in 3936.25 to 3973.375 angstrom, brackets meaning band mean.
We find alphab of 1.6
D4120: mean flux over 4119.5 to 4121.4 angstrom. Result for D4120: 9.39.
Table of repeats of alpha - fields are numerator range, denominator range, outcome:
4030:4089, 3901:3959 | 1.51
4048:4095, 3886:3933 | 1.61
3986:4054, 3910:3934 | 1.50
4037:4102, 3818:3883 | 1.88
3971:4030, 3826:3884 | 1.64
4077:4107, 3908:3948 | 1.66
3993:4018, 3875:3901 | 1.58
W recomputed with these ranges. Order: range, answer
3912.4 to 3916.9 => 9.05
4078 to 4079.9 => 9.29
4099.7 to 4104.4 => 8.67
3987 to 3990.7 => 8.43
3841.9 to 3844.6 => 5.81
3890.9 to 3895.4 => 7.17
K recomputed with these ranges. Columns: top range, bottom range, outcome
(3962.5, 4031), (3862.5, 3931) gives 1.21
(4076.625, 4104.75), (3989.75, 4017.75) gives 1.04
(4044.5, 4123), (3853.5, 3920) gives 1.43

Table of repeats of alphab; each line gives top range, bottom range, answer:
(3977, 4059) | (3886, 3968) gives 1.44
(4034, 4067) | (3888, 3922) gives 1.34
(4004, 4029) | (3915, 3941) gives 1.66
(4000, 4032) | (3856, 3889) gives 1.53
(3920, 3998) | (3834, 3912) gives 1.05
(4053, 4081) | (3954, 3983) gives 1.53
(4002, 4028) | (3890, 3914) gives 1.29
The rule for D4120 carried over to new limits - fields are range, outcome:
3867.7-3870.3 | 6.98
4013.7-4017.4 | 9.73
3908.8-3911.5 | 8.75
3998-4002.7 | 10.6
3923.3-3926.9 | 7.16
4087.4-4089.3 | 11.3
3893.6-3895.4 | 7.56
